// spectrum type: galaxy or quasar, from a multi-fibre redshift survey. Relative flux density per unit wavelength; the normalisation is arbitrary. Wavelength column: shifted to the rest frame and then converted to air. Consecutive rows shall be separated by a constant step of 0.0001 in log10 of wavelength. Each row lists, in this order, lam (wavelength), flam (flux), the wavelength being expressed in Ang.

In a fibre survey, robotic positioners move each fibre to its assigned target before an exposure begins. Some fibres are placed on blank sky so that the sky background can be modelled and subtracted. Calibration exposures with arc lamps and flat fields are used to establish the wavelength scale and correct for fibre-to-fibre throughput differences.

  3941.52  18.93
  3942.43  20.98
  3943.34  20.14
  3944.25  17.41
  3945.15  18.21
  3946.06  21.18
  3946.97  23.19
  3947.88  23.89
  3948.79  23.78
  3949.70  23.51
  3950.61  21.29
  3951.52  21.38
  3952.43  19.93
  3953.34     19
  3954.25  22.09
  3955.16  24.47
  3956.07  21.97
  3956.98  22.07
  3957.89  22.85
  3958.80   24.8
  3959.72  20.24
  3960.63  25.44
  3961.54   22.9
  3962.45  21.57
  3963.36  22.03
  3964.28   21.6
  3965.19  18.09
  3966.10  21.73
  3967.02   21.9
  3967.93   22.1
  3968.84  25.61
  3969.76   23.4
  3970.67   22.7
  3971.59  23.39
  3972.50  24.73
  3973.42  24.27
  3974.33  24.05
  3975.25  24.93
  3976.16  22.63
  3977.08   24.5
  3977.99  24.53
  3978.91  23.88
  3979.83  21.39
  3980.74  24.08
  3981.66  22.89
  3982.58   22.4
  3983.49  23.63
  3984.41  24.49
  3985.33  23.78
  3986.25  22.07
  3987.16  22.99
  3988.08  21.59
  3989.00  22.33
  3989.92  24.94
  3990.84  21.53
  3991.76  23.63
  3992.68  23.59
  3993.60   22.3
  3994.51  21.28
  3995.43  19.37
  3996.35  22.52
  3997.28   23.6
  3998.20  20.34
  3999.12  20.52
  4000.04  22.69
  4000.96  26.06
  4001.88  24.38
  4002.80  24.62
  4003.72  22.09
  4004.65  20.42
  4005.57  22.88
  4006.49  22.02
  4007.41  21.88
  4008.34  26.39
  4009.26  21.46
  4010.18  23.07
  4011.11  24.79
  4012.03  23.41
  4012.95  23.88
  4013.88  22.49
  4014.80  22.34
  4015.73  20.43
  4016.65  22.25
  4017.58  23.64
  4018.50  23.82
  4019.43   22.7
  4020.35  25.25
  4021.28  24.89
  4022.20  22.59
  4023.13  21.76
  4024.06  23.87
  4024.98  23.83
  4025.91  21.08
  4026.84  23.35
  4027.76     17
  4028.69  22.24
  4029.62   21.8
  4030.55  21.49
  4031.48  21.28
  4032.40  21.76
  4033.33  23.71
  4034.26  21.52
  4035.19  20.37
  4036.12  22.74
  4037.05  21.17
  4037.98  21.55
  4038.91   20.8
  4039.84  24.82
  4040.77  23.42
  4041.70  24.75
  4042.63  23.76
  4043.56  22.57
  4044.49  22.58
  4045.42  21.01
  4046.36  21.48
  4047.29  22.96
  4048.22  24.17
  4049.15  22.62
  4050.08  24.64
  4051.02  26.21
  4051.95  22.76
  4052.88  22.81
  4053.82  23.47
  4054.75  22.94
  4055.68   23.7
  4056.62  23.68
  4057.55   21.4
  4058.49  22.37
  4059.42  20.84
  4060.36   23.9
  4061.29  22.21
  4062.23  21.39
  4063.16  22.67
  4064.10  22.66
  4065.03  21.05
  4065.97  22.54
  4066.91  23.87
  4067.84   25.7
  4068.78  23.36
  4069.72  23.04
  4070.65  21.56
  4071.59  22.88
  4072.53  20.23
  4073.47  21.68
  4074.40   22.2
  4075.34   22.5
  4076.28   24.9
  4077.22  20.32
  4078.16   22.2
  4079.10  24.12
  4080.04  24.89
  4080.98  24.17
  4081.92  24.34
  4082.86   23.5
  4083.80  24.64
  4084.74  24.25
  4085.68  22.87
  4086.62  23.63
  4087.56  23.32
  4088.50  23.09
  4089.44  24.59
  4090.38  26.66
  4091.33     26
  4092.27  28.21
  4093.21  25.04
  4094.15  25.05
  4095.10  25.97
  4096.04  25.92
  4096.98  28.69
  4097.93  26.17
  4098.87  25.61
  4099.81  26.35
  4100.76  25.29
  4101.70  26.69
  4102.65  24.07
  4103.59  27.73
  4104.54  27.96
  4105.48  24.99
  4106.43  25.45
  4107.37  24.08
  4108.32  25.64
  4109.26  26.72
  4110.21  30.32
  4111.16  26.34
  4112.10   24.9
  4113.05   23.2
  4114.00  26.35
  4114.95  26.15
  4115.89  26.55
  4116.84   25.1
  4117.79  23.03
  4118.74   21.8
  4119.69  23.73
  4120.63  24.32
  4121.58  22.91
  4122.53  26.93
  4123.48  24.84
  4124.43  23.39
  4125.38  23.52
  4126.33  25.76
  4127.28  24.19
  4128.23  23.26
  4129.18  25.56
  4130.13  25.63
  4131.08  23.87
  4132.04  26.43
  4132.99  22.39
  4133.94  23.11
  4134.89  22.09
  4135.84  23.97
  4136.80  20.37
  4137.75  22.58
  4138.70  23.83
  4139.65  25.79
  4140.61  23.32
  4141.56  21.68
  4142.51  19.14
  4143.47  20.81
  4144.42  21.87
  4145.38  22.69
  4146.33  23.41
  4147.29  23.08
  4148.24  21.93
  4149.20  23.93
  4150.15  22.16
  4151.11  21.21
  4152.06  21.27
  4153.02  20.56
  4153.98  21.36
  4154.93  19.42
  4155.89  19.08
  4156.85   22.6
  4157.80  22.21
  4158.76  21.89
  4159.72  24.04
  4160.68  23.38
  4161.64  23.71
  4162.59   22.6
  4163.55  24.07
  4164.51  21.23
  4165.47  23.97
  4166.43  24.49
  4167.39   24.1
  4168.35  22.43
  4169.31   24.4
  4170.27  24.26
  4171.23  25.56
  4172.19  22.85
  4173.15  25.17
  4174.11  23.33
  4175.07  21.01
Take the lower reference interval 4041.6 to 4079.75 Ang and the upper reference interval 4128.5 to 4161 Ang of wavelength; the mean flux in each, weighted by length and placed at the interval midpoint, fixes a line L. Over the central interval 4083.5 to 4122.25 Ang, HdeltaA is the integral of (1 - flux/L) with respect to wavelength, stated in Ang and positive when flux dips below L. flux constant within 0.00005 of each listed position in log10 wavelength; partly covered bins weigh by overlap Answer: -4.59 Ang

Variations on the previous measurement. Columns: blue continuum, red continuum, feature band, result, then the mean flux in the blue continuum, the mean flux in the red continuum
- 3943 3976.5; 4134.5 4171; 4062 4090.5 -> -0.9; 22.3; 22.5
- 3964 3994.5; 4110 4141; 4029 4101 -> 1.4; 23.1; 24.4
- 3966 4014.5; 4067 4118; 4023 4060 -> 2.2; 23.1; 24.8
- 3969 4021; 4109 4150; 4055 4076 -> 0.9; 23.1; 23.9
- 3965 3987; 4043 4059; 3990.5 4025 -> 0.5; 23.3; 23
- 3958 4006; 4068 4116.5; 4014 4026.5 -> 0.3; 22.9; 24.8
